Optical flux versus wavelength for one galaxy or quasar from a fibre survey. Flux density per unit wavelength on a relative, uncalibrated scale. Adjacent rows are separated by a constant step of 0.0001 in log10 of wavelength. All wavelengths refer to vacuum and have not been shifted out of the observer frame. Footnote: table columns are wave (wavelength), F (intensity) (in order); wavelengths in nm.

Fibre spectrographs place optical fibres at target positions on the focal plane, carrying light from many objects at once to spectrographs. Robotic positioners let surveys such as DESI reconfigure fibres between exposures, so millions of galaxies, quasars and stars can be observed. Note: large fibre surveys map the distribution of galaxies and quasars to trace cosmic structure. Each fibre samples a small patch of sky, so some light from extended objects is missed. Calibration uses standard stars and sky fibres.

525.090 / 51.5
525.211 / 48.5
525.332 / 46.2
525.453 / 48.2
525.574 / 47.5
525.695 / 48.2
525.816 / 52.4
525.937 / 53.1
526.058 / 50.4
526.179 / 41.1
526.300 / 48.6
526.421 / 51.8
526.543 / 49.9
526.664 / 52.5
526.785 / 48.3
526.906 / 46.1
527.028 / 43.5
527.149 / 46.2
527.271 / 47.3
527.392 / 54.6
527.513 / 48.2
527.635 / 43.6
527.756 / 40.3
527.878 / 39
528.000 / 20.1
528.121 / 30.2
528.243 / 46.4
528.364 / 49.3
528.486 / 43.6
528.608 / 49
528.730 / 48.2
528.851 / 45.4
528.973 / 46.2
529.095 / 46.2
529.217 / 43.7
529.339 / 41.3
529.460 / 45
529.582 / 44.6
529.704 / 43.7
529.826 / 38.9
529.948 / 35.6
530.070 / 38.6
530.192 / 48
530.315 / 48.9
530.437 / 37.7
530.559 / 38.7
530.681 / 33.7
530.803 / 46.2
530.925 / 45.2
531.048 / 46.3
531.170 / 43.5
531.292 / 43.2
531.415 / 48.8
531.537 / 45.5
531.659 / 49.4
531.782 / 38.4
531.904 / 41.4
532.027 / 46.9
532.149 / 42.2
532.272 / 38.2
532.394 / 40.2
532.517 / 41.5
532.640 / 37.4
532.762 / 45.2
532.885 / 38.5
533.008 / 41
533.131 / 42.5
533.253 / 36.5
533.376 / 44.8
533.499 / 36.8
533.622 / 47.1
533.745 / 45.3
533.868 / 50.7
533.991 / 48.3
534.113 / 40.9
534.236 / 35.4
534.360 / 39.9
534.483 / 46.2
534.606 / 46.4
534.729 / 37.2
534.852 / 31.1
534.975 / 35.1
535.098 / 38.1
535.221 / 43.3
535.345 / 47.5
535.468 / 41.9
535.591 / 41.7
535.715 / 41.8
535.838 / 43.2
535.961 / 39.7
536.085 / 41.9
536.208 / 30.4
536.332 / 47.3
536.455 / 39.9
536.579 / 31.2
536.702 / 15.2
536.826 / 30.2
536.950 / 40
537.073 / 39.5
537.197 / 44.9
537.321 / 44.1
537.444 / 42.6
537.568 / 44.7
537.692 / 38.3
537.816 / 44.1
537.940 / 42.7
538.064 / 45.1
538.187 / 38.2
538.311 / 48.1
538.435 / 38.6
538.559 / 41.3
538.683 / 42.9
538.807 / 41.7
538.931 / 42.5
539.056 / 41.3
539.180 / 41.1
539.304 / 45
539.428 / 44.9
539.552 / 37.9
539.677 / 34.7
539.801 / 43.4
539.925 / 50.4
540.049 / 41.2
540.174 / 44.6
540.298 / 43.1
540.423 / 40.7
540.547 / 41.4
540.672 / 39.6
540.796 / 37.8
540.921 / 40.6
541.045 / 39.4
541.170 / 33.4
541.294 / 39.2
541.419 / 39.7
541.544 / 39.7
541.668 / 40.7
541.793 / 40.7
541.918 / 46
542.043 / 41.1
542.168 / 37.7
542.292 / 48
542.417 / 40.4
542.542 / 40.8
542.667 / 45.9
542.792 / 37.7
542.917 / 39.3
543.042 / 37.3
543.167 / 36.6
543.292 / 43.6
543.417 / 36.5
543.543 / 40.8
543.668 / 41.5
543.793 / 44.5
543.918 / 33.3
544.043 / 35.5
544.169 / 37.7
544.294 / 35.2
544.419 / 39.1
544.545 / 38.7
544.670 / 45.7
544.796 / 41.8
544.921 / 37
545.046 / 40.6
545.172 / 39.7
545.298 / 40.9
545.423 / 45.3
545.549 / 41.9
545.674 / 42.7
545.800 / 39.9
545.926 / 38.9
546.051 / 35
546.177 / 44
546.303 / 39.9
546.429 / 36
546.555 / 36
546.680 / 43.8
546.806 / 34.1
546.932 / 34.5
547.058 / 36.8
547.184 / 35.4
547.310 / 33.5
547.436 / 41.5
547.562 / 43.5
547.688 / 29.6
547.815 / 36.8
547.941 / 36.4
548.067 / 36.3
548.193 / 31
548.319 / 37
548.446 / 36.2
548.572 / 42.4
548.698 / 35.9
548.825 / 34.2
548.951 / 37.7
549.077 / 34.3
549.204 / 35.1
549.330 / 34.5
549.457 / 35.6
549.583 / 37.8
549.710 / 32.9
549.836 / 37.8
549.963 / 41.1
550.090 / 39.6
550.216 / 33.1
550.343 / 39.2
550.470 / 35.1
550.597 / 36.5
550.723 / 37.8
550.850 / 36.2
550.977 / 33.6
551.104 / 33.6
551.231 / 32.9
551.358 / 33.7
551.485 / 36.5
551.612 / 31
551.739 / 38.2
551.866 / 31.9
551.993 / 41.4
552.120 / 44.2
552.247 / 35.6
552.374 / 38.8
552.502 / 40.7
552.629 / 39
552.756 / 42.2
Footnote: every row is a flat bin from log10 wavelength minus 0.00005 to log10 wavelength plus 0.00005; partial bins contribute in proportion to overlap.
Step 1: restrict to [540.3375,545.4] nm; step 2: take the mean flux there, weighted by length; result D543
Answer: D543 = 40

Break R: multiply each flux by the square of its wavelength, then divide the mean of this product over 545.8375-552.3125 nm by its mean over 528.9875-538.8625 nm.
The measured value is 0.9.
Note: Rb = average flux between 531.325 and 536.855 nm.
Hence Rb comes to 40.8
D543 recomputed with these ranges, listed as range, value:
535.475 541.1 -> 40.7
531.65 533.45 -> 41.3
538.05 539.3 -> 42.1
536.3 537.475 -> 37.1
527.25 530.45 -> 43.1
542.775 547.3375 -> 39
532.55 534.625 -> 42.4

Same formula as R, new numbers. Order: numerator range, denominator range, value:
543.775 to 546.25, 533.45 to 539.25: 1.01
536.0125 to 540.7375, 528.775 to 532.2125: 0.97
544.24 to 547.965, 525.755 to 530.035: 0.92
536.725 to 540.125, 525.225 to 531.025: 0.97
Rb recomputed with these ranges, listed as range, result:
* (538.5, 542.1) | 41.2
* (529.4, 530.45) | 42.5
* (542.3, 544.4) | 39.4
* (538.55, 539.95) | 42.1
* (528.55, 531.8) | 43.8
